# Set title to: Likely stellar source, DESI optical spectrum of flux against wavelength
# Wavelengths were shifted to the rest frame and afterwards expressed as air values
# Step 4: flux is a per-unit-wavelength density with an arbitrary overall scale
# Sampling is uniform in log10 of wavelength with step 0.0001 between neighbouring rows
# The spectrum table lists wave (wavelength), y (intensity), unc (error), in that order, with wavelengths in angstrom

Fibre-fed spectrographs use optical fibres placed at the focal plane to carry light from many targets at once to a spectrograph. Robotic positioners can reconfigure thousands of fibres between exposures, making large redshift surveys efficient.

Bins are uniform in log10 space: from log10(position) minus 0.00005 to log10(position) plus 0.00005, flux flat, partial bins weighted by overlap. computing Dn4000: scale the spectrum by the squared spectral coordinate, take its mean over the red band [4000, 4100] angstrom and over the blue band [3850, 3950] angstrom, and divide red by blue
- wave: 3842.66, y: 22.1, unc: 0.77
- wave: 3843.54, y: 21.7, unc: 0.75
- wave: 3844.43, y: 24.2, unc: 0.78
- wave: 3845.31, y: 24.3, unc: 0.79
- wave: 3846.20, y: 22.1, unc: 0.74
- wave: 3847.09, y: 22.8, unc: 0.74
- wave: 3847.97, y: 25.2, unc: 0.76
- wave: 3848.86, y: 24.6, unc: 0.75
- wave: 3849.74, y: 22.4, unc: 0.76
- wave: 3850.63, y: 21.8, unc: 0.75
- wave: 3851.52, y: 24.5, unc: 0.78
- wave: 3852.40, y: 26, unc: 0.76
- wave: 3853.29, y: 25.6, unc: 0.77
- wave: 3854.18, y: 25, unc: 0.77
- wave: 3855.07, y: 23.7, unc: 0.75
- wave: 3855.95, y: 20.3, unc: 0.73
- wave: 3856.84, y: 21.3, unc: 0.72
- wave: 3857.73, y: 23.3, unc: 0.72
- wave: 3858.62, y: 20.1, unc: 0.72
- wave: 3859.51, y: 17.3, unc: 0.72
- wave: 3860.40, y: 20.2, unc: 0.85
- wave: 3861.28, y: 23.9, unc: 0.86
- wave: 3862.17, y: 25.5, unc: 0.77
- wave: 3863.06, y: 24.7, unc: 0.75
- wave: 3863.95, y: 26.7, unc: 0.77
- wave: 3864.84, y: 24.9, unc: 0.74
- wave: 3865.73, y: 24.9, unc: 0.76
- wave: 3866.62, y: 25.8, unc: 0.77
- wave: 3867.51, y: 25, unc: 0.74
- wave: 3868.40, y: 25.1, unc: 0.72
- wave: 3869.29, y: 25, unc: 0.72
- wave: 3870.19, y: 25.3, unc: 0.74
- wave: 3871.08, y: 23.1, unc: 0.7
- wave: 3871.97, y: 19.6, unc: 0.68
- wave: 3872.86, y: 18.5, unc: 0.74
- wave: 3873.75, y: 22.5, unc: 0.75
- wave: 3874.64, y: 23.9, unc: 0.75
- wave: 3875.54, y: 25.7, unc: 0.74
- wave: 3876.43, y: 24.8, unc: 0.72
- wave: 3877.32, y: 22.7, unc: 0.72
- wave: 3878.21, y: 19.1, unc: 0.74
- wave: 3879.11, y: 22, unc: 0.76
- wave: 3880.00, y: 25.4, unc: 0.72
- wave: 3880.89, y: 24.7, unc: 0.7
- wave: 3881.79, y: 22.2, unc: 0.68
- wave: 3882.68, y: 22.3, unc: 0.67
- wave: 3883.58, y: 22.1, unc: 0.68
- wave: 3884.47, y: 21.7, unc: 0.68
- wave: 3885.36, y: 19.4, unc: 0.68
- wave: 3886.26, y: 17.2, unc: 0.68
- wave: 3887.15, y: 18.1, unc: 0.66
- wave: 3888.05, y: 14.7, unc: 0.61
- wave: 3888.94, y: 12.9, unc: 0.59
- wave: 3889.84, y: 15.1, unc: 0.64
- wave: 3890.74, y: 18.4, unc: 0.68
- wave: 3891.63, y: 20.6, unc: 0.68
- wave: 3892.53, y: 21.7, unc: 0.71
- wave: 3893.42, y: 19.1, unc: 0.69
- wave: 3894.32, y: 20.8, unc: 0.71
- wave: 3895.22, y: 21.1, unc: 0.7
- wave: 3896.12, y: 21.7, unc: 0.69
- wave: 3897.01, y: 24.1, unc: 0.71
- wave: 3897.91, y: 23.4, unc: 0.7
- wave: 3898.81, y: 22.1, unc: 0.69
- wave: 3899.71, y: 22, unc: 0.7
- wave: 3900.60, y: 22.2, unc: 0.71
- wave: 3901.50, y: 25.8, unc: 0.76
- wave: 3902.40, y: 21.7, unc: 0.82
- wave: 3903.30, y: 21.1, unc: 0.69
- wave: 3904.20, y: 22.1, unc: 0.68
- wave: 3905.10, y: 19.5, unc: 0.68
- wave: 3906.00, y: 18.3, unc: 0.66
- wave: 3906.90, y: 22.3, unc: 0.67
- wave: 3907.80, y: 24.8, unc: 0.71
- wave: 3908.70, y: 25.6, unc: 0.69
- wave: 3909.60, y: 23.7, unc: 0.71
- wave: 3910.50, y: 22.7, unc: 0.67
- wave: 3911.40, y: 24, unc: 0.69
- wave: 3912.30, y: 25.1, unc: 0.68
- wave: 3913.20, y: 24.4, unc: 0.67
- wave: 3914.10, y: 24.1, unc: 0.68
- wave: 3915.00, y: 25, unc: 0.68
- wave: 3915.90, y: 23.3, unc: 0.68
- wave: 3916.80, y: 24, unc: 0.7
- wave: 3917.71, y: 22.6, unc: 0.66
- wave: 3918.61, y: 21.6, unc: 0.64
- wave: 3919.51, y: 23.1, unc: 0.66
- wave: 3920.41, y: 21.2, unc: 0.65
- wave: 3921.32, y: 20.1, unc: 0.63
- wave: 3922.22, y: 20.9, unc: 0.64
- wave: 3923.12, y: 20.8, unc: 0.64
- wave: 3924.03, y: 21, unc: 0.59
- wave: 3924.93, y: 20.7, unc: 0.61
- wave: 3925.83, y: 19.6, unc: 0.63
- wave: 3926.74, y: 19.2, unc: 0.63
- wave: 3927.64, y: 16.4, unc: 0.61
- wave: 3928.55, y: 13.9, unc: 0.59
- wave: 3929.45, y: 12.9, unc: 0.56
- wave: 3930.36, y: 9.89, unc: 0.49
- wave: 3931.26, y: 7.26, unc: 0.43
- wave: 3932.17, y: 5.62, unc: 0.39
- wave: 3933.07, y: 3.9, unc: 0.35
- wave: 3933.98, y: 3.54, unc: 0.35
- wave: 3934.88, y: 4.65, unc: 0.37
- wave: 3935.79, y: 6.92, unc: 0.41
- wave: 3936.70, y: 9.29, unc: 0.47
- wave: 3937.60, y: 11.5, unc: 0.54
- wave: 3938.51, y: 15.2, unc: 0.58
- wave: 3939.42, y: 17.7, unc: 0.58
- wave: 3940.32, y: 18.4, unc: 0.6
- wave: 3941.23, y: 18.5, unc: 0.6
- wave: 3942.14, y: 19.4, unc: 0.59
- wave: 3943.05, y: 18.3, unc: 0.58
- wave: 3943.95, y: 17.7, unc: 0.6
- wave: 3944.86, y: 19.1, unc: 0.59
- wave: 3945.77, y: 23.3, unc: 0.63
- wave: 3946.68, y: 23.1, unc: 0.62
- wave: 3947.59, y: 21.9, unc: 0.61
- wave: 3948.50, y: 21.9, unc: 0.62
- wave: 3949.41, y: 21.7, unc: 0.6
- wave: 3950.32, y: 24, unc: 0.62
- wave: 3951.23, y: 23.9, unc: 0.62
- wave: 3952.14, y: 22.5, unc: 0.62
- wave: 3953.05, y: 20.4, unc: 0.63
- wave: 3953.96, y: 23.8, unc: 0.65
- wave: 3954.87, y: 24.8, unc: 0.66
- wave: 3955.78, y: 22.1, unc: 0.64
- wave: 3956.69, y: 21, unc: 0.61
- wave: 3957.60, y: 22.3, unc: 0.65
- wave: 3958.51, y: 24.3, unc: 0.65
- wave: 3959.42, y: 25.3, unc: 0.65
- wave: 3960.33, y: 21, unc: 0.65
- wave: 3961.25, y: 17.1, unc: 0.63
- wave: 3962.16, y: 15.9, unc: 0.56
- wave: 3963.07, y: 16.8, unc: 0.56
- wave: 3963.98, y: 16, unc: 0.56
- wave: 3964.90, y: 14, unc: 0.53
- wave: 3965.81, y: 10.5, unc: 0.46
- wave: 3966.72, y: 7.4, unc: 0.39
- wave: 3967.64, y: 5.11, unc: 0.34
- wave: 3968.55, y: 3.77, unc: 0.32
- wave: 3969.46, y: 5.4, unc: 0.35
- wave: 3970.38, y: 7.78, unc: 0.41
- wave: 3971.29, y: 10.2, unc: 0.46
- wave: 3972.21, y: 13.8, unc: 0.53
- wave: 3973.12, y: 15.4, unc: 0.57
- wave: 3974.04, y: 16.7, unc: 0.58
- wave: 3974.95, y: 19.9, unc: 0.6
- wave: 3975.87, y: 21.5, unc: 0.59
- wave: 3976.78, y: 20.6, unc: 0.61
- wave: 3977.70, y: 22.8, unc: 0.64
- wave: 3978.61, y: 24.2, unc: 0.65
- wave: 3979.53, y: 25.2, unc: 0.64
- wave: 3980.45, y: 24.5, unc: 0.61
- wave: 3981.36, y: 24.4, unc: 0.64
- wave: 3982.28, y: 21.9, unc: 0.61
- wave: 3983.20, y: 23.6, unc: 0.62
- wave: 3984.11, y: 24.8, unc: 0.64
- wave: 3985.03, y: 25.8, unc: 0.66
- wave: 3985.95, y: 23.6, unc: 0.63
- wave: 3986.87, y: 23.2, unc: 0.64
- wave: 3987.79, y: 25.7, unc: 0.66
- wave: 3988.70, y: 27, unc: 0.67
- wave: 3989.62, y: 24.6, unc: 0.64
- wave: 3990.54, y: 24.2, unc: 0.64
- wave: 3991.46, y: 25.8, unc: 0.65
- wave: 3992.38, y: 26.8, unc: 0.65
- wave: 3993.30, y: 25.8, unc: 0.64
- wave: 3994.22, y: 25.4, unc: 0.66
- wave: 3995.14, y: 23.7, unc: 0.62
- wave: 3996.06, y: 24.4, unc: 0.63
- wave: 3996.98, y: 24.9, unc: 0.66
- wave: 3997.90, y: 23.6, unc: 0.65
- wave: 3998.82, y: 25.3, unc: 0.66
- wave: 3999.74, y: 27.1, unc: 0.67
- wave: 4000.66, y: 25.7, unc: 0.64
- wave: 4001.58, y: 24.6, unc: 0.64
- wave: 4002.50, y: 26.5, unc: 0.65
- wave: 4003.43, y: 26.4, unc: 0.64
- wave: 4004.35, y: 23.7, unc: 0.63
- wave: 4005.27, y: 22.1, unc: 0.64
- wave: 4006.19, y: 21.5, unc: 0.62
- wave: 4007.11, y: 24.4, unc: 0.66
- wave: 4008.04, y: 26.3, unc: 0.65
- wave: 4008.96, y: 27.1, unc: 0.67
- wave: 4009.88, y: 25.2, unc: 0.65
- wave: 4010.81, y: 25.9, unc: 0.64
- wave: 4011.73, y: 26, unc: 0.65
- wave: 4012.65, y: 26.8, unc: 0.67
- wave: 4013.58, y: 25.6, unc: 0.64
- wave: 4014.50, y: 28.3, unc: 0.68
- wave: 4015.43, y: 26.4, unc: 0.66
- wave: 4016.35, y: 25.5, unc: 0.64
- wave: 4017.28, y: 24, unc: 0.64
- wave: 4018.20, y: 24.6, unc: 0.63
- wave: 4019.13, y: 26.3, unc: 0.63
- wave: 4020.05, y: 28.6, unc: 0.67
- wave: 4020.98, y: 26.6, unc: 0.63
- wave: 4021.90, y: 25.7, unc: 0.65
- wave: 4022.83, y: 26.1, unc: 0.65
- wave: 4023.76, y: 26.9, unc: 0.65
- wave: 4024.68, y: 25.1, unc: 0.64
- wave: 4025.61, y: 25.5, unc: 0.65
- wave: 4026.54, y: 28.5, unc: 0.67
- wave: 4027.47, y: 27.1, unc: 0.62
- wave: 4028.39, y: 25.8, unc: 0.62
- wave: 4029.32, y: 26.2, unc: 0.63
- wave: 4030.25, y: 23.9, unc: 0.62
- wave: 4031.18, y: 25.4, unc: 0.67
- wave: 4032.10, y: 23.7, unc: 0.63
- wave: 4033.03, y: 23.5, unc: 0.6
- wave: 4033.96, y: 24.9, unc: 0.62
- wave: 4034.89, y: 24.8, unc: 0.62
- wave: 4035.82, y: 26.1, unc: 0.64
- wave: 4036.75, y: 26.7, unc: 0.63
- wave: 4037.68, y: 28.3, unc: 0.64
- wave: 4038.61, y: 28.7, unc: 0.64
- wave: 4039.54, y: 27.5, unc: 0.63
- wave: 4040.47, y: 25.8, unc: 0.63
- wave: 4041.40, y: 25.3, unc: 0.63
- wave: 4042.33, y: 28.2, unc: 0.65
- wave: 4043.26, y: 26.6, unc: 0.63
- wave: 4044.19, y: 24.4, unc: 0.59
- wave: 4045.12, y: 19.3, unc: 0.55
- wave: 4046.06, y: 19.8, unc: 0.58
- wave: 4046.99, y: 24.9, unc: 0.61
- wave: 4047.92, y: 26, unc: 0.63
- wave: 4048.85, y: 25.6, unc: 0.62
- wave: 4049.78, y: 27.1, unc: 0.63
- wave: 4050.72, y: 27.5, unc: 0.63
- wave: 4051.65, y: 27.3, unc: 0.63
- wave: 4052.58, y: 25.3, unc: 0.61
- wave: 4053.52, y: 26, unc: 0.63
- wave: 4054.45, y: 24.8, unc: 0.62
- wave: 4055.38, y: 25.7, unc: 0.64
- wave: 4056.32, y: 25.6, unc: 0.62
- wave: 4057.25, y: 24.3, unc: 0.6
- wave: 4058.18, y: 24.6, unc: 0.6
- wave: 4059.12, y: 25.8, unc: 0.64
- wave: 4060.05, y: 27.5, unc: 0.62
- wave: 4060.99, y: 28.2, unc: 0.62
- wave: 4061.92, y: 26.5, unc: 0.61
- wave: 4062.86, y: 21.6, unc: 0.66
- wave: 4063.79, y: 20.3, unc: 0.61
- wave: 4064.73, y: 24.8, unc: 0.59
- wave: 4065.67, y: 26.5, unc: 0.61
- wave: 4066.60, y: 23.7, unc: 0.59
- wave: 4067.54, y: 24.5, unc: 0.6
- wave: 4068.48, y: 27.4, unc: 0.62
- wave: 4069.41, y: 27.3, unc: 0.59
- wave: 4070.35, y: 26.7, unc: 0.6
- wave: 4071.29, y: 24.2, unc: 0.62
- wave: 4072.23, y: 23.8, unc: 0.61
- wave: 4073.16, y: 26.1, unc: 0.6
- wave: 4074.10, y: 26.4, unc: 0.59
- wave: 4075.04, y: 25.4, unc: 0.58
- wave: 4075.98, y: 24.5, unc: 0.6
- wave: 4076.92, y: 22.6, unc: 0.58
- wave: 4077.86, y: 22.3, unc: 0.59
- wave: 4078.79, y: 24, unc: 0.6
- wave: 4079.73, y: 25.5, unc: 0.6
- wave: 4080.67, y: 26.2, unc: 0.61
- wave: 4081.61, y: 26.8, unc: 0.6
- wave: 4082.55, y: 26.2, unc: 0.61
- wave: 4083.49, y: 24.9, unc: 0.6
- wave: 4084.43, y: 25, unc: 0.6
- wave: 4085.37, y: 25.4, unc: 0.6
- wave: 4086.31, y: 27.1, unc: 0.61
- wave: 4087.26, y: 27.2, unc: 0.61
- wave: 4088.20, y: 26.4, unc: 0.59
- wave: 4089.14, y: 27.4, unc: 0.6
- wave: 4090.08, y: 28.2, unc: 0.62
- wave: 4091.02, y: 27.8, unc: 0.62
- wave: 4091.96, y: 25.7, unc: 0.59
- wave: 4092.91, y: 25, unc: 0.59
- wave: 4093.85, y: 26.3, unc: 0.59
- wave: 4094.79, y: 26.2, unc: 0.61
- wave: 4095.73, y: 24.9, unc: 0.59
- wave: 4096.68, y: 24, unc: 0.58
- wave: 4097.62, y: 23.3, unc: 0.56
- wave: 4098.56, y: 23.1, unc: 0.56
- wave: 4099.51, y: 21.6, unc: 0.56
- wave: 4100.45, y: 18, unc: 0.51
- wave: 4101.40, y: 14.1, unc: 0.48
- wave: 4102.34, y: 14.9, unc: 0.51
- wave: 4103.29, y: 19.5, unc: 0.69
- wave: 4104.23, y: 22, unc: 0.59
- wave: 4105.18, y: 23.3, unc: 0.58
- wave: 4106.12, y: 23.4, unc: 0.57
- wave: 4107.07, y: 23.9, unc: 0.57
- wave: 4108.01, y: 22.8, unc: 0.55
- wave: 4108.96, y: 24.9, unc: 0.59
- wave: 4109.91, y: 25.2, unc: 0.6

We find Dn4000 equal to 1.3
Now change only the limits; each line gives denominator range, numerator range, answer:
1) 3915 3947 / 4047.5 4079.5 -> 1.64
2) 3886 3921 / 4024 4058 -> 1.27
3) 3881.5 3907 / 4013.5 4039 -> 1.36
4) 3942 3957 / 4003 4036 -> 1.22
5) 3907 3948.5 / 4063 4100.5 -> 1.49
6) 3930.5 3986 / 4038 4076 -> 1.54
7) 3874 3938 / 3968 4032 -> 1.27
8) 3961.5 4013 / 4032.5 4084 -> 1.23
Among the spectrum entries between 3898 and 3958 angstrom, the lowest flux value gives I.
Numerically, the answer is 3.54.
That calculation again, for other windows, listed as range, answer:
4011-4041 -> 23.5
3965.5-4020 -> 3.77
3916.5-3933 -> 5.62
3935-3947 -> 6.92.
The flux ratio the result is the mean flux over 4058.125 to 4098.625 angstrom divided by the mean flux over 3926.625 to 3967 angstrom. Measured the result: 1.5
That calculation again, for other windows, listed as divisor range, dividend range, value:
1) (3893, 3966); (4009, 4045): 1.34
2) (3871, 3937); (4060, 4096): 1.30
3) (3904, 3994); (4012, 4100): 1.33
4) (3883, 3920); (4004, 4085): 1.18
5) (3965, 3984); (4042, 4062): 1.56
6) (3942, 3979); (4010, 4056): 1.42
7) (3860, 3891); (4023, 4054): 1.16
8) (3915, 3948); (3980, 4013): 1.50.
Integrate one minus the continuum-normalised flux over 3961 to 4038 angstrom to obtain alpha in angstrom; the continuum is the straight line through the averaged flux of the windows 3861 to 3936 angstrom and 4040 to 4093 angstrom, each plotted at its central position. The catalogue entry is 2.7 angstrom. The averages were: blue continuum 20.6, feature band 22.7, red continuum 25.4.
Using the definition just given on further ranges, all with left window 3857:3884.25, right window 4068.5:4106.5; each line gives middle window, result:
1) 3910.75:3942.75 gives 8.75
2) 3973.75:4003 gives -0.50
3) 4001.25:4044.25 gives -3.27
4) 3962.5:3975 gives 6.49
